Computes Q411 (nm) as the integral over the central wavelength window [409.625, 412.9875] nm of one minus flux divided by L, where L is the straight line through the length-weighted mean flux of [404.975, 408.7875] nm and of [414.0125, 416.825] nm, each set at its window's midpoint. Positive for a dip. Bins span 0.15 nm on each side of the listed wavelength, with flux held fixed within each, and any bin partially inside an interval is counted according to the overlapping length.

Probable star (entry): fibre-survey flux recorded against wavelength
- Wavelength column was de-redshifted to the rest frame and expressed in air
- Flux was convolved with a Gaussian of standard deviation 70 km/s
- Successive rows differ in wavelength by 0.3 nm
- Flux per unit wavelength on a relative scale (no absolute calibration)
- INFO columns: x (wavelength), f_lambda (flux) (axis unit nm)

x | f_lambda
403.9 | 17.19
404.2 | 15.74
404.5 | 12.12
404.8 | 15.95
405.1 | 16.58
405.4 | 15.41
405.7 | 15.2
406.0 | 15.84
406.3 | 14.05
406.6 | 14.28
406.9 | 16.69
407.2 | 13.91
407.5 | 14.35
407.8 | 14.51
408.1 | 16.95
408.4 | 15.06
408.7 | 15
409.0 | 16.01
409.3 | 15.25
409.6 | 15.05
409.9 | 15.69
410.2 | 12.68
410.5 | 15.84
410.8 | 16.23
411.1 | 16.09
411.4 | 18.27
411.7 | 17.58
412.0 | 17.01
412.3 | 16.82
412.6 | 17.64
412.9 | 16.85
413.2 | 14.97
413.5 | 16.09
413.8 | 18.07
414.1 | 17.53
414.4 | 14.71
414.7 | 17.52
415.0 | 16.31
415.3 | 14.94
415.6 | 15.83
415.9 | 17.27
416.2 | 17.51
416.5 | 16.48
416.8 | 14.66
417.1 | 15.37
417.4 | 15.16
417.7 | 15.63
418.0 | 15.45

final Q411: -0.12 nm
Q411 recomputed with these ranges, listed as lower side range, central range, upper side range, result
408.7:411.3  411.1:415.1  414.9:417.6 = -0.31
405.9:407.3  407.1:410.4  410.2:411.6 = 0.13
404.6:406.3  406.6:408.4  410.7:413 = 0.10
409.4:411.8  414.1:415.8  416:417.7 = -0.02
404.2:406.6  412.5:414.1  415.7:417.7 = -0.11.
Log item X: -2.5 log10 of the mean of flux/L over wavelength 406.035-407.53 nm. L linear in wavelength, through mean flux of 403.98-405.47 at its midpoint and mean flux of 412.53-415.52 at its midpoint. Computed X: 0.05 mag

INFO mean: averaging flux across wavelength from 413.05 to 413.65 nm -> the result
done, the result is 15.5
